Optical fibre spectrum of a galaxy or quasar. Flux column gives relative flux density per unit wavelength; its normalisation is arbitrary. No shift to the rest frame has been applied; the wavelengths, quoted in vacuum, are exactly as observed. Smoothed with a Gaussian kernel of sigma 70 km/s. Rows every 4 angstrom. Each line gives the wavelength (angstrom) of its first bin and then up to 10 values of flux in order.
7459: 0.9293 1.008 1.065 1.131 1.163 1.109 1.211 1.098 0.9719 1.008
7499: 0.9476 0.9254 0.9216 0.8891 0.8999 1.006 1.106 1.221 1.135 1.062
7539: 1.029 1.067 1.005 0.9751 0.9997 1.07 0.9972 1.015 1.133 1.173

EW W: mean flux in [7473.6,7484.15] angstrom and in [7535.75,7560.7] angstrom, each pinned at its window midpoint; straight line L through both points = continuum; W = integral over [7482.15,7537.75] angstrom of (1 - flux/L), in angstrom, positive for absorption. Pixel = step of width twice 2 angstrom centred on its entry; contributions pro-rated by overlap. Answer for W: 3.6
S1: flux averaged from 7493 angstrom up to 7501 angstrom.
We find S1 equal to 0.978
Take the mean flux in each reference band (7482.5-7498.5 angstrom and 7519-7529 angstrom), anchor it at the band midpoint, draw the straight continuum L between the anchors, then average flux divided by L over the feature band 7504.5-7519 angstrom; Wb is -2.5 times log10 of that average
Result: 0.20 mag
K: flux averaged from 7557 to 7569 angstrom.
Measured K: 1.03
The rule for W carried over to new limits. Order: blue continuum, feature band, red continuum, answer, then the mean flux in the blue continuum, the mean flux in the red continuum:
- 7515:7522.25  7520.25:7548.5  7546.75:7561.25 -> -2.4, 0.994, 1.01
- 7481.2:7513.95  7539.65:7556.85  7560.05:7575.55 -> 0.6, 0.992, 1.07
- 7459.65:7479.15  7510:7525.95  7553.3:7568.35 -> 0.8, 1.08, 1.02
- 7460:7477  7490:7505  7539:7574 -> 1.5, 1.08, 1.04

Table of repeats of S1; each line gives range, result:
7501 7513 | 0.912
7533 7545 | 1.05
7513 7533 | 1.07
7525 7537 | 1.14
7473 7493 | 1.11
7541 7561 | 1.02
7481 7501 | 1.05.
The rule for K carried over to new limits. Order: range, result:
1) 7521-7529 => 1.16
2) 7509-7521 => 0.932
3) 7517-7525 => 1.06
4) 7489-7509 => 0.955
